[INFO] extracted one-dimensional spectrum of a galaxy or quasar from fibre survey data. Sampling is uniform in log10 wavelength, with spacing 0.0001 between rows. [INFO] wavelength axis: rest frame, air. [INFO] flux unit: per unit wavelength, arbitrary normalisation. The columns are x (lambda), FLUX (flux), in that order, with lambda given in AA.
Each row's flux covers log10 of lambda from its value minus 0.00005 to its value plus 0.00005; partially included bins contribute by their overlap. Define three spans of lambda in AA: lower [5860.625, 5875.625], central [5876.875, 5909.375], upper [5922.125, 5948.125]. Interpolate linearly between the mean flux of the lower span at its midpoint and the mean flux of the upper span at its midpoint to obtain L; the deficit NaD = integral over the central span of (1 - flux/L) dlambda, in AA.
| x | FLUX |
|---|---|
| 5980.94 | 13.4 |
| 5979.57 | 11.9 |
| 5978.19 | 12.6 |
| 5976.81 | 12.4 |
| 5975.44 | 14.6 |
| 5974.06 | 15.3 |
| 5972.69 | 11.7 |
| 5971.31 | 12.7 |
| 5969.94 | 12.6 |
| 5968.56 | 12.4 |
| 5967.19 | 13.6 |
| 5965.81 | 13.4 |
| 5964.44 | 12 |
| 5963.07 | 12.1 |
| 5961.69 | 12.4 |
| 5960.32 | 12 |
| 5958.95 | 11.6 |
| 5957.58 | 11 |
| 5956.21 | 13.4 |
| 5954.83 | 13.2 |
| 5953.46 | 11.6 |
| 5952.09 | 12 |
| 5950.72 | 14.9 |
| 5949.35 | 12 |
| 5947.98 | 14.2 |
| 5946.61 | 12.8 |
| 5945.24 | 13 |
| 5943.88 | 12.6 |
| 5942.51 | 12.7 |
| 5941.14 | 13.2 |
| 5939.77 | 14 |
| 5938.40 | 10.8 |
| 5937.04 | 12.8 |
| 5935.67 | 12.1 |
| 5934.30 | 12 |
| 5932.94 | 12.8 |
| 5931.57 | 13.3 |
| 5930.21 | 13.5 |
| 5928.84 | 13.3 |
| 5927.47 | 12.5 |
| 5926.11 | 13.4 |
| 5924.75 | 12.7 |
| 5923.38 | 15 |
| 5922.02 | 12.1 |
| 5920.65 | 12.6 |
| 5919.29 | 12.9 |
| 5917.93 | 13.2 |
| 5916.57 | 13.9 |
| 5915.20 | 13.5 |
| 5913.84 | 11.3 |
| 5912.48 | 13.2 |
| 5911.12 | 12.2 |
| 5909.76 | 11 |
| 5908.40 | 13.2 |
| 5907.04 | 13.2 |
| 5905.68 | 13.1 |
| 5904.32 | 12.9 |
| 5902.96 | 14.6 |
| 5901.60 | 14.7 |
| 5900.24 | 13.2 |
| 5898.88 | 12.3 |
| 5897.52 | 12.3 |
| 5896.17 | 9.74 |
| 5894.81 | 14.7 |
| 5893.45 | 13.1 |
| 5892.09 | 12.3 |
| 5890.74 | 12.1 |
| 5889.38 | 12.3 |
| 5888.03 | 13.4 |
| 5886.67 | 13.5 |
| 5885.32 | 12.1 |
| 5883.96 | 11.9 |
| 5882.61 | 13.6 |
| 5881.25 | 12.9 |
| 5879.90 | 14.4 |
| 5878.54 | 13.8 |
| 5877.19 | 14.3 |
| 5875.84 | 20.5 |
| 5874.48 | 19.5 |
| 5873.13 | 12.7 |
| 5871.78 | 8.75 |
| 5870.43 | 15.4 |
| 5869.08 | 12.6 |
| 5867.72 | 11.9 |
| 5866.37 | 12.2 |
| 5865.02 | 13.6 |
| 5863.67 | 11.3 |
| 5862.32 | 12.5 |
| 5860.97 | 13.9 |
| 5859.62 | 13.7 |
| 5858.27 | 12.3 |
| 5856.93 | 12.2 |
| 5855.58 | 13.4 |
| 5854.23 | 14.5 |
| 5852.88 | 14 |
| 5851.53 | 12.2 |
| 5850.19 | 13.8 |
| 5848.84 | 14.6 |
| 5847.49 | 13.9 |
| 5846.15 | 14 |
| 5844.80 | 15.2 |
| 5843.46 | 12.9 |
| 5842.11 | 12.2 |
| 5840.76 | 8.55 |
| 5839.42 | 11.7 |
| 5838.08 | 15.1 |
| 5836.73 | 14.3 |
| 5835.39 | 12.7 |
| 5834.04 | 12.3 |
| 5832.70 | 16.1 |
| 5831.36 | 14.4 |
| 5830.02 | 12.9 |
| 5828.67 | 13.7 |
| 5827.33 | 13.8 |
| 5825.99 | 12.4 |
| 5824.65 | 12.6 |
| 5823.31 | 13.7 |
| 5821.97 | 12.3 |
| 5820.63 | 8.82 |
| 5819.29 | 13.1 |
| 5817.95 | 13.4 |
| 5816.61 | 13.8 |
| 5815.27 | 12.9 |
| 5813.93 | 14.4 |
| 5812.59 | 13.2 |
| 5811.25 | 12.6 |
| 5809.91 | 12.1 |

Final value 0.4 AA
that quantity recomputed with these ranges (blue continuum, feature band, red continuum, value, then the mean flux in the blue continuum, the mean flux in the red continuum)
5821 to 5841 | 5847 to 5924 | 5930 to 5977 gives -1.48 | 13.1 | 12.8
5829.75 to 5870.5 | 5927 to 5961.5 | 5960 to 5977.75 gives 0.68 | 13.2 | 12.9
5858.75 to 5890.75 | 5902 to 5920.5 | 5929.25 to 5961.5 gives 0.15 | 13.5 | 12.7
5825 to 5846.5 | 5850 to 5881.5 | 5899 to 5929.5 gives -1.03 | 13.2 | 13.1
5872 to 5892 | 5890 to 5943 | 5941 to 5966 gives 1.66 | 13.9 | 12.6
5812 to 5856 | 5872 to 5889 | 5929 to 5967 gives -1.55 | 13.2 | 12.7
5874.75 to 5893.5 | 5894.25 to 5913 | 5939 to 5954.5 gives 0.88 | 13.7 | 13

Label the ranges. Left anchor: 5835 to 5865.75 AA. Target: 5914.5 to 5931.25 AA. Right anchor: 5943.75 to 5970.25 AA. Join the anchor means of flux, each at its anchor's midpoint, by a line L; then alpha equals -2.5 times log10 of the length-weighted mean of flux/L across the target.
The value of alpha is -0.03 mag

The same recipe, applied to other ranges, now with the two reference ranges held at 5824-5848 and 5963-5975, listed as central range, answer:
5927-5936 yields 0.02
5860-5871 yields 0.02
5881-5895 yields 0.03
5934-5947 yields 0.03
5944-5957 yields 0.00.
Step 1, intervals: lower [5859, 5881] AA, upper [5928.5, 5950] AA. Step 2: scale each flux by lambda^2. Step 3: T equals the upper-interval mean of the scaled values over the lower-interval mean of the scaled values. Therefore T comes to 1.0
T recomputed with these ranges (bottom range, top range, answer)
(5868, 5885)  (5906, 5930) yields 0.93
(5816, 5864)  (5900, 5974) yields 1.01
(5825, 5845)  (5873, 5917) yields 1.04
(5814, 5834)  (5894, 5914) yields 1.00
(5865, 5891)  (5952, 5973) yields 0.94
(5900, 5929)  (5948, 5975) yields 0.99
